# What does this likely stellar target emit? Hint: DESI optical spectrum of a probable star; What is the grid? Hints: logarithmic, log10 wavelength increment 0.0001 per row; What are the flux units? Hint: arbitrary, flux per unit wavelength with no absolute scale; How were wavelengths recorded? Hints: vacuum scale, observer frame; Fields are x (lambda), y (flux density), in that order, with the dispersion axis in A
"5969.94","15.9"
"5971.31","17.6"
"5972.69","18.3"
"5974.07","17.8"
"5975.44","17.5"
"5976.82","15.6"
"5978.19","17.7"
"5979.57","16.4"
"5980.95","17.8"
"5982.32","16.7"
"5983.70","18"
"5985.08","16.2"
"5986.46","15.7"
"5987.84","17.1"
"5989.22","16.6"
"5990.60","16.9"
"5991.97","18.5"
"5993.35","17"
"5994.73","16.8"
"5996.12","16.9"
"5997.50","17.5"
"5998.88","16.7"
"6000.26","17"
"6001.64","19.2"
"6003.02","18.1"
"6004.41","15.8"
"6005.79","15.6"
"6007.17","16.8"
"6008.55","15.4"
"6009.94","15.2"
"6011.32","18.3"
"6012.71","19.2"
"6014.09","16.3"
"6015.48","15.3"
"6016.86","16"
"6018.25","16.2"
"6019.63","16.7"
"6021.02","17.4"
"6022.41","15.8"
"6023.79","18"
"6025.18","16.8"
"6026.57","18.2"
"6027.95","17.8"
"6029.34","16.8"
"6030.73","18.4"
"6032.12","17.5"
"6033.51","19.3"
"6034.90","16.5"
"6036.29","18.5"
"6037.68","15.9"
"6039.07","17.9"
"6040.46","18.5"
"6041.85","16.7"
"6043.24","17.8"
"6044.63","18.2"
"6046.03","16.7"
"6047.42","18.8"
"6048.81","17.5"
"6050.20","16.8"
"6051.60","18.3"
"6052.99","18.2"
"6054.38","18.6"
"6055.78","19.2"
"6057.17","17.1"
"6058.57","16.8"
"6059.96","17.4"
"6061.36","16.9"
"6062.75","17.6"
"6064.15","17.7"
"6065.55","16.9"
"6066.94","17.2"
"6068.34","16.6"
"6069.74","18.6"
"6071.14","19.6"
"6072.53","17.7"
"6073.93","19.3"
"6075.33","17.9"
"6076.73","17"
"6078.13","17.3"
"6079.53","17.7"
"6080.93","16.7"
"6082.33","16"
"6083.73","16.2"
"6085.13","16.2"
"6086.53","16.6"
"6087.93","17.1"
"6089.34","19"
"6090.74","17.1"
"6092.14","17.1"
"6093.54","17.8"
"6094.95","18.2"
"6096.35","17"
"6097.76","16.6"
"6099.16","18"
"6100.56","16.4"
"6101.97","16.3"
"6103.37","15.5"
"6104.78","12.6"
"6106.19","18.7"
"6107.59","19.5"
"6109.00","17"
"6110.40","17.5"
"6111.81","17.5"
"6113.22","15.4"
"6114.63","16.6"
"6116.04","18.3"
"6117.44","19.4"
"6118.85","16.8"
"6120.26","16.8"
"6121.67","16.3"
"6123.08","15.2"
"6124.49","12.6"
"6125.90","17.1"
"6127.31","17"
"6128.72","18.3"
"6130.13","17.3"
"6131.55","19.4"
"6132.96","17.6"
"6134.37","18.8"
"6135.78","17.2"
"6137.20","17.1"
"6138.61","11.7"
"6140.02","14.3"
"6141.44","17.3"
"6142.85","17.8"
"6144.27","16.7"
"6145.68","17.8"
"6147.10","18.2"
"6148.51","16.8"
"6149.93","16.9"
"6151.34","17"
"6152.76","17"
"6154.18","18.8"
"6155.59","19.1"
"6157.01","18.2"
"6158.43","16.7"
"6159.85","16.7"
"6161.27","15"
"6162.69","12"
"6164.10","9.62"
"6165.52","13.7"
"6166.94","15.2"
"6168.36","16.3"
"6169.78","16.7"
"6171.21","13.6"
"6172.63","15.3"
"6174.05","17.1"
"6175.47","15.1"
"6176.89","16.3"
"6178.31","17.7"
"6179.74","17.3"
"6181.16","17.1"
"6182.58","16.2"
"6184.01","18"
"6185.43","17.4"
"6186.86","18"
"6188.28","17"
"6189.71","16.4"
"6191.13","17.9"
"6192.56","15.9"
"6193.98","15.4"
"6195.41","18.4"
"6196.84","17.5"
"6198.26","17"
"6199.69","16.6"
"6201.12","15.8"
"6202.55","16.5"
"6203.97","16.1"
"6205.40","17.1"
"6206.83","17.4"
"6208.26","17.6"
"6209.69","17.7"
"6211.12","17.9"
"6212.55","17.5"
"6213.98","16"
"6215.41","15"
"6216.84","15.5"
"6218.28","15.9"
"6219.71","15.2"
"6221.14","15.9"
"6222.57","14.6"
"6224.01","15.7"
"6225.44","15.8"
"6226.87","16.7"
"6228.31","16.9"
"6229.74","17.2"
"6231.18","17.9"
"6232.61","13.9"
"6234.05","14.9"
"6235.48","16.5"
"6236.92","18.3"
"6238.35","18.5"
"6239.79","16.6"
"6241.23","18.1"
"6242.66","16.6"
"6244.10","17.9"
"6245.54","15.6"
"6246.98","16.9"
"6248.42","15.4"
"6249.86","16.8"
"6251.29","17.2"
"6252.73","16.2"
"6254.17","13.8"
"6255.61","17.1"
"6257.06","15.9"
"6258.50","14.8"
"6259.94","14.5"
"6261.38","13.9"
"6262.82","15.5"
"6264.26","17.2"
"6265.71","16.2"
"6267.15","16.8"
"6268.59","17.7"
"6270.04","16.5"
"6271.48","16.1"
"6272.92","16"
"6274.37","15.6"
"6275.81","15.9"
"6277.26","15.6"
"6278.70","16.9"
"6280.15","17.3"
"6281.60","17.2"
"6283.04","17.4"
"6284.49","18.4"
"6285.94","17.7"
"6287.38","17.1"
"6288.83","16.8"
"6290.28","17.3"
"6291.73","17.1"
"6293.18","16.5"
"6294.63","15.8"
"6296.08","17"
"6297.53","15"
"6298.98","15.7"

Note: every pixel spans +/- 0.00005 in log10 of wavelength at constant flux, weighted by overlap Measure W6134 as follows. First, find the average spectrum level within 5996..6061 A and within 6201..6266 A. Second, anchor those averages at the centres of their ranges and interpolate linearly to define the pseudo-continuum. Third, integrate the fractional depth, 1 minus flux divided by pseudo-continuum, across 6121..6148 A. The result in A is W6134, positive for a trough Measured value 0.1 A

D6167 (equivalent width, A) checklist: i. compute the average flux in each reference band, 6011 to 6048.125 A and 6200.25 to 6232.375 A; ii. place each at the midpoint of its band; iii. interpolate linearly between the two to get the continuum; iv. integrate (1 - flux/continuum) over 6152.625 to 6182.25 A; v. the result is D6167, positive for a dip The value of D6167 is 1.3 A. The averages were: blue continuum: 17.4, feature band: 15.9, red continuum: 16.4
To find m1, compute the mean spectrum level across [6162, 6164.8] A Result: 10.8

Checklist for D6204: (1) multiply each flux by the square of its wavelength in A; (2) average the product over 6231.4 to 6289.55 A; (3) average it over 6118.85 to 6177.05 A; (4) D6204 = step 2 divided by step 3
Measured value 1.05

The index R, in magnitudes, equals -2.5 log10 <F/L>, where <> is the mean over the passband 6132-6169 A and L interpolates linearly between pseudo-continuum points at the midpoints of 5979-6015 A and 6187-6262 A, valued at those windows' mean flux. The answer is 0.02 mag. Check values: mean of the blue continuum 17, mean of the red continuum 16.4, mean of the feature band 16.3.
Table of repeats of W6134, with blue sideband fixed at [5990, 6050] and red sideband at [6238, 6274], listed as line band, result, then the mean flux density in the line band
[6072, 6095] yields -0.5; 17.3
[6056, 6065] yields -0.2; 17.3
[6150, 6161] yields -0.5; 17.5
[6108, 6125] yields 0.1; 16.7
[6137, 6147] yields 0.3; 16.2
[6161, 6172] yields 1.8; 14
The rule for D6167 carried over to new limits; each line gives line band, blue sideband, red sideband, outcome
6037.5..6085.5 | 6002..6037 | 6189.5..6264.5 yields -1.8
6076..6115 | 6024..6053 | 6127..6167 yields 0.3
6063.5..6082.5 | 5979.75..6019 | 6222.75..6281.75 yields -1.0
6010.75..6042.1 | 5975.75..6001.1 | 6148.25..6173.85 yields -1.1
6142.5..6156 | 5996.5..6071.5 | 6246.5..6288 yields -0.6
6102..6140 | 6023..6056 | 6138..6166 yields -0.5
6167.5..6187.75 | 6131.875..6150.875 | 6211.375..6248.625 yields 0.1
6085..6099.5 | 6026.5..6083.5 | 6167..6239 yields 0.0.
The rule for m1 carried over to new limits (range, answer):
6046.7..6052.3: 17.9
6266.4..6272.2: 16.8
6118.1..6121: 16.8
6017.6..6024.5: 16.8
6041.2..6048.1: 17.6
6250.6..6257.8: 16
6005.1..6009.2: 16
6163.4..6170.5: 14.3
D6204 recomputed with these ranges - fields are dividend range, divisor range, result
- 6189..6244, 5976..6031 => 1.05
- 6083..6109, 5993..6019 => 1.04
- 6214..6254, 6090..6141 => 1.01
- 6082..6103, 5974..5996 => 1.04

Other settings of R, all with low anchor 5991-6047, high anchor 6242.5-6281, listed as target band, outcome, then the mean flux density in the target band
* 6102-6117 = -0.01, 16.9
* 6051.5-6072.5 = -0.05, 17.8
